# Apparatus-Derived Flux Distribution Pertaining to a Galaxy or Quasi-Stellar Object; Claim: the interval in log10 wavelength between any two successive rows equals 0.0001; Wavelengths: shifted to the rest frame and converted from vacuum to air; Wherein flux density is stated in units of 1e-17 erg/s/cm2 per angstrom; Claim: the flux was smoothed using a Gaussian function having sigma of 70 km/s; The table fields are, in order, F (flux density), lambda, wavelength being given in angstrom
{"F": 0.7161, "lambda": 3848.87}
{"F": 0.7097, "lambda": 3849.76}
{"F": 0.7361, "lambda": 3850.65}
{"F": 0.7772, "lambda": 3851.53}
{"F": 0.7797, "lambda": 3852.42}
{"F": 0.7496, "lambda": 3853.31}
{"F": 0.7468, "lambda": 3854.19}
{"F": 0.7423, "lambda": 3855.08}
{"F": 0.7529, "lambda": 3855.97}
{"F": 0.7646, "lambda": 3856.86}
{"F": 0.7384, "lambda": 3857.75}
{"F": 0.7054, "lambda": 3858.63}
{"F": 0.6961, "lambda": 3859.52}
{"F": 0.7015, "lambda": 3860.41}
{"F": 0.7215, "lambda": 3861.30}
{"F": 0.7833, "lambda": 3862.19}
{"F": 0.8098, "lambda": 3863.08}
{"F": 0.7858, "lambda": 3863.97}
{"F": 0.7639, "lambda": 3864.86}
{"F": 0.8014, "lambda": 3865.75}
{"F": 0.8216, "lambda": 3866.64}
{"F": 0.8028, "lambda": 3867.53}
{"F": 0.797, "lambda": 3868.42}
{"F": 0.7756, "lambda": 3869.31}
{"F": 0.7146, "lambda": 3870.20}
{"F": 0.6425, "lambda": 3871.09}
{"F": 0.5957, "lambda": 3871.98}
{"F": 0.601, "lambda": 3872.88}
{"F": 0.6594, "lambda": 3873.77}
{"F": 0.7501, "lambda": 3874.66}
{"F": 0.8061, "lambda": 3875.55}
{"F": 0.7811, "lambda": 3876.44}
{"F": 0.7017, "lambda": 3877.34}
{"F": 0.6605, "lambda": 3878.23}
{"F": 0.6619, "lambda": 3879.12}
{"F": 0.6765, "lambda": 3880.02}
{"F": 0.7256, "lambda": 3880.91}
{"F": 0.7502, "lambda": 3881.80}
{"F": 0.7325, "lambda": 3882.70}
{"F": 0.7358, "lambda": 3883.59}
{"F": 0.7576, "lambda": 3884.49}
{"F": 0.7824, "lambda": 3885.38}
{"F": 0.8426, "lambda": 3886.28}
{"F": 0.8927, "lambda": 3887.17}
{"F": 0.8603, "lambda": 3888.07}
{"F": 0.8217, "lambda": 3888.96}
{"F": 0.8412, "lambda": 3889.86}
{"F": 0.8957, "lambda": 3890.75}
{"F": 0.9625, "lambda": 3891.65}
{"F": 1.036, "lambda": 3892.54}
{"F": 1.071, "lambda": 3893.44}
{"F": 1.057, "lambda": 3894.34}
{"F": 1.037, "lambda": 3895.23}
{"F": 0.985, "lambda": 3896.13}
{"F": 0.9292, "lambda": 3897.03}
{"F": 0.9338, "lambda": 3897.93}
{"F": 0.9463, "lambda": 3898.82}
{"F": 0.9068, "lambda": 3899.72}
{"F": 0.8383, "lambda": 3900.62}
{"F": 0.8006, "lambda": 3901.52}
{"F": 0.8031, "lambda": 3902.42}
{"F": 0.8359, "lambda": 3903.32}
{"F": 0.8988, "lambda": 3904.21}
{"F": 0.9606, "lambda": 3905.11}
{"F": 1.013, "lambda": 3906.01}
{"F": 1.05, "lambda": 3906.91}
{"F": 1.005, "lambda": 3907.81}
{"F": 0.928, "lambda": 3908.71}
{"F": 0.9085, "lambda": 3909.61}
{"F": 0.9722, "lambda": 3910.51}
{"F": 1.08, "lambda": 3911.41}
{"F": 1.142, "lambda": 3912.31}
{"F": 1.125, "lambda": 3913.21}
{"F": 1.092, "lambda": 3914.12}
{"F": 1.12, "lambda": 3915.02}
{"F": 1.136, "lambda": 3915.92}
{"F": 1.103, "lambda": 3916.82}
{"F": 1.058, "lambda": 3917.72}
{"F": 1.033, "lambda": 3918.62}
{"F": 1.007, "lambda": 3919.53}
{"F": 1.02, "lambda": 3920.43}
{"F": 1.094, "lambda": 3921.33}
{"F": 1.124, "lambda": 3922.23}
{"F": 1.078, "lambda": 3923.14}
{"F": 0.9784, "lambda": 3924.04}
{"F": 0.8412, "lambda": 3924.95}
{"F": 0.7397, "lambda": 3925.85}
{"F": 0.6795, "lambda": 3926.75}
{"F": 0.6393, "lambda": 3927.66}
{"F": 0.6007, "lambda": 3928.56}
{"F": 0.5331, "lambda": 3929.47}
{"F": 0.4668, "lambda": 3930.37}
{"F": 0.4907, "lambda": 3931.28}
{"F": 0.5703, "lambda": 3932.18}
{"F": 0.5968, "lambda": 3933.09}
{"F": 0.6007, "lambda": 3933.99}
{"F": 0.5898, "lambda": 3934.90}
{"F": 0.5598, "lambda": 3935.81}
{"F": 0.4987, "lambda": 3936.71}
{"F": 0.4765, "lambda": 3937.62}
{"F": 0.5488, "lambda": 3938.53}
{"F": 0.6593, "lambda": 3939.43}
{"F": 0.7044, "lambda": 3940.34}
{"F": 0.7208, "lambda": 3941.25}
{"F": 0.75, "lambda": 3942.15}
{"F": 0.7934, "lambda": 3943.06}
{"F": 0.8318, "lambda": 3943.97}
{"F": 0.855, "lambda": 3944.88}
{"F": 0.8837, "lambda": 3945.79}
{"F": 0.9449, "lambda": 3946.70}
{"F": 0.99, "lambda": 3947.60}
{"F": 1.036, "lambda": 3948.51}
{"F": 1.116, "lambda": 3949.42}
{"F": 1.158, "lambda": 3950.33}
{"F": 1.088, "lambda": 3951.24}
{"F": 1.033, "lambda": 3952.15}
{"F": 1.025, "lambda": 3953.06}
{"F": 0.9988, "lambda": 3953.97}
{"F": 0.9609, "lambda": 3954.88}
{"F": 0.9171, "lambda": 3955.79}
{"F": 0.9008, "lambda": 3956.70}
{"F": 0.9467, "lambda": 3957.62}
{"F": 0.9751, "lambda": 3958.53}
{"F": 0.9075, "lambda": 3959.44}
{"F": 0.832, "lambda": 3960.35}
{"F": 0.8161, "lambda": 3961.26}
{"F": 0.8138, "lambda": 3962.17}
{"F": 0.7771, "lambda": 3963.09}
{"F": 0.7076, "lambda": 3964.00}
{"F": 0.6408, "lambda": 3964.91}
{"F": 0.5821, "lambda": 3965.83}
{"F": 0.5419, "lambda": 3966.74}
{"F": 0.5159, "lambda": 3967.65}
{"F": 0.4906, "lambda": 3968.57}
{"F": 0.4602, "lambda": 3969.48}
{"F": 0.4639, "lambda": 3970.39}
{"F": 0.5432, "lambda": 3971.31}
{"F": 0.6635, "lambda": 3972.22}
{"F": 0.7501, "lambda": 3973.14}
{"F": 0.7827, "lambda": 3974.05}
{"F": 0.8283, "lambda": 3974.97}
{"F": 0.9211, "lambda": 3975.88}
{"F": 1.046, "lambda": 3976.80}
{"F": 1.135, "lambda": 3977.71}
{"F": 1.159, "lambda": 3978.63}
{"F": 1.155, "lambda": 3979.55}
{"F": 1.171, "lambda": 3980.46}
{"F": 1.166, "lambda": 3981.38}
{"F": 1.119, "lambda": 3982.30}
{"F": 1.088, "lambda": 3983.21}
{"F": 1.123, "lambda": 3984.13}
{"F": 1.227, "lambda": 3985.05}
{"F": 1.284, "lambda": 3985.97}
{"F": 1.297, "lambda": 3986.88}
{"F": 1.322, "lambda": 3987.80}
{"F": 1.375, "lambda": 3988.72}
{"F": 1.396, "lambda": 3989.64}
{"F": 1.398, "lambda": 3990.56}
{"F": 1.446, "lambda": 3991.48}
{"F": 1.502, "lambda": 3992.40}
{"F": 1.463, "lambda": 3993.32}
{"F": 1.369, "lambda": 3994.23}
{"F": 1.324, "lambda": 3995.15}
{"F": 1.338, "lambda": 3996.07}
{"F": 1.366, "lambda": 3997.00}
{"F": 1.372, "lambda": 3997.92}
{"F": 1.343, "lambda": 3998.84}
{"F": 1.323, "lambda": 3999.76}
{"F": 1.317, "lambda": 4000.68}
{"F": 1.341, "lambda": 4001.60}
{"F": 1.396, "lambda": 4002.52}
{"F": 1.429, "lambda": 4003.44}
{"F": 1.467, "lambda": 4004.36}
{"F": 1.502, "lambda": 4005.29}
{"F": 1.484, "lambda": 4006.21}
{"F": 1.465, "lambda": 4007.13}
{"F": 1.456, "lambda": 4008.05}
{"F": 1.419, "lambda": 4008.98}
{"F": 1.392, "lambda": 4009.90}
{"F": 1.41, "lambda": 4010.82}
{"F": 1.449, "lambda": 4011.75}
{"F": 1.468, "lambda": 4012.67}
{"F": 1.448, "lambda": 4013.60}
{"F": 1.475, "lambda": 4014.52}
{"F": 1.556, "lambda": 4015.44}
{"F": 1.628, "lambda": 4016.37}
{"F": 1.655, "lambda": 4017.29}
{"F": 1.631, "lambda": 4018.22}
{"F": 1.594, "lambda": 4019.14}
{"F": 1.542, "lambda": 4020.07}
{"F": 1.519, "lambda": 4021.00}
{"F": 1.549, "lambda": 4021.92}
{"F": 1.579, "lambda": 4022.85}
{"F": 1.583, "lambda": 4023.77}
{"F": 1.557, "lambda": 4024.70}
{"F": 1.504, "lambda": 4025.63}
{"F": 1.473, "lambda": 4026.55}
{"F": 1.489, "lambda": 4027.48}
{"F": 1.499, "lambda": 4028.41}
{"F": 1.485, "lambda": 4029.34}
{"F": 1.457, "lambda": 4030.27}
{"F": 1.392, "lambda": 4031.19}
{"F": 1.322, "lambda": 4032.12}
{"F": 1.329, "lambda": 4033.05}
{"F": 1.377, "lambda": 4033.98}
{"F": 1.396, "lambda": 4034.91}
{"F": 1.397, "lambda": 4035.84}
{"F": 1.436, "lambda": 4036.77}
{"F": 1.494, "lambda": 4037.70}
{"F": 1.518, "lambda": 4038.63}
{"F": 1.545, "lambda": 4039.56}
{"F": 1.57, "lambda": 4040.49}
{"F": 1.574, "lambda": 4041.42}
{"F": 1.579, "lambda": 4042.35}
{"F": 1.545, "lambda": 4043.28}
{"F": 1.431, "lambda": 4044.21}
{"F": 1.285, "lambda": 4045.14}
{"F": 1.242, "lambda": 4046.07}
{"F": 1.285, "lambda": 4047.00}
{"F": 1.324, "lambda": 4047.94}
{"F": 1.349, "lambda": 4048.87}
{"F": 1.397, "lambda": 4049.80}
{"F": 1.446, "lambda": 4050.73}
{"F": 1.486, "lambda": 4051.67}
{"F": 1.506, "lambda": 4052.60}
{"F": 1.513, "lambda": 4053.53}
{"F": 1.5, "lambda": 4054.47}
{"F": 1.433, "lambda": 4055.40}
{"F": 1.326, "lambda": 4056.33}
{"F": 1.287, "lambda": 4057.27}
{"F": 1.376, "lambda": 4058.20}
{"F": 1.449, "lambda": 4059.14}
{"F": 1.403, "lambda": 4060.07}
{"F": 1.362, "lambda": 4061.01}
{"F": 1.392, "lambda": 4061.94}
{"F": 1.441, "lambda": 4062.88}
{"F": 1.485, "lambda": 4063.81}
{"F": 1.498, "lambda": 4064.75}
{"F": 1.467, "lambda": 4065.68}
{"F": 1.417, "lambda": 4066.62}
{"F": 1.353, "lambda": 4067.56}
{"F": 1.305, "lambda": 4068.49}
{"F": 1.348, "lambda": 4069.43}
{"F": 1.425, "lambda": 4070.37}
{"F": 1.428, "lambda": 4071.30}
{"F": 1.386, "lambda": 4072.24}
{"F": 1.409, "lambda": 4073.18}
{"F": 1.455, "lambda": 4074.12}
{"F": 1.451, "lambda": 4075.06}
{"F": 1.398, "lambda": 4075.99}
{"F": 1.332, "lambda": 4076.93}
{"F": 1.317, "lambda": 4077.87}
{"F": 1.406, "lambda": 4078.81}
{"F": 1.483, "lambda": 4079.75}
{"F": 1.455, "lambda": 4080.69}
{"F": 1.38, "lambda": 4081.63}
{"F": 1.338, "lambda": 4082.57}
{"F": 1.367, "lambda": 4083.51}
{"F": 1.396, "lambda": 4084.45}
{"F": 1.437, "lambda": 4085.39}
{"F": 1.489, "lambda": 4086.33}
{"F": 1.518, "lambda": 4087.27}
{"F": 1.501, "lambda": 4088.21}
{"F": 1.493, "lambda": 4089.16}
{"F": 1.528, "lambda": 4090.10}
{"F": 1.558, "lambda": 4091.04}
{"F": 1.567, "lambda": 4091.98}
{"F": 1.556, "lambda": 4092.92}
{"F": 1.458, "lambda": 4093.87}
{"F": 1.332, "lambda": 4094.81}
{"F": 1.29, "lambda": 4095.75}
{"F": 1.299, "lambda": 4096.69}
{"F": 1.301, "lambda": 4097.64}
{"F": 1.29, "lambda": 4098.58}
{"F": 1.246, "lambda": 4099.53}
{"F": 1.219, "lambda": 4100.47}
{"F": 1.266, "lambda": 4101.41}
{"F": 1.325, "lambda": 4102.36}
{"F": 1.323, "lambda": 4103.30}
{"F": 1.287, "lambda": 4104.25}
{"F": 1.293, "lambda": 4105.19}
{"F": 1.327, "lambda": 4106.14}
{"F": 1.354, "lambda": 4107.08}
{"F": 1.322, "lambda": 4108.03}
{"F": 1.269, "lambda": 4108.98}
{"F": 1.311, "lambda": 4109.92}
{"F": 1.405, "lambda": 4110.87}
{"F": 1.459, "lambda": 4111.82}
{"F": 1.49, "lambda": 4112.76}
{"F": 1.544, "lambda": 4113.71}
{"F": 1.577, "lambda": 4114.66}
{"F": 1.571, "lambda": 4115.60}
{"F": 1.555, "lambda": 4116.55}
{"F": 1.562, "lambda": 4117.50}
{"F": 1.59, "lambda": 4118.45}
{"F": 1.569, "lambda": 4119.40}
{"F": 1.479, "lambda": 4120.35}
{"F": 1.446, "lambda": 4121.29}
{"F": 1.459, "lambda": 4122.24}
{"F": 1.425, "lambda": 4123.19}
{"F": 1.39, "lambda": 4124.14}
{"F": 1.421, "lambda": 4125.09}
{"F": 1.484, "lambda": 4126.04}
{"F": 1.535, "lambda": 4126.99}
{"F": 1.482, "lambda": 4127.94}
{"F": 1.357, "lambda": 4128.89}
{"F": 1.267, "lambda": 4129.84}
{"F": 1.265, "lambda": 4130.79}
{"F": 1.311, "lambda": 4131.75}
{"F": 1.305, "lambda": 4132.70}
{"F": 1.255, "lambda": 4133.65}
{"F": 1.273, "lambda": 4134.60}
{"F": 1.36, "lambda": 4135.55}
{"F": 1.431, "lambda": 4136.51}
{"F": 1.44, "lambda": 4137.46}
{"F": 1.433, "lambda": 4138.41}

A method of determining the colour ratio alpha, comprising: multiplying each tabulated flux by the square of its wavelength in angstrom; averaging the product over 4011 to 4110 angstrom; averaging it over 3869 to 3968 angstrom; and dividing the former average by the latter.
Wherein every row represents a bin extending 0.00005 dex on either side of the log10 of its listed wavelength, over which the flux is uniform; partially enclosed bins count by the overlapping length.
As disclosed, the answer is 1.82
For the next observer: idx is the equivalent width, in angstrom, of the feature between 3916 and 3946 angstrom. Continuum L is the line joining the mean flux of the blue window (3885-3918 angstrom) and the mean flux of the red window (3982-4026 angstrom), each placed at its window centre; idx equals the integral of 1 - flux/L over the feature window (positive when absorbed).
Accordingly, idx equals 8.9 angstrom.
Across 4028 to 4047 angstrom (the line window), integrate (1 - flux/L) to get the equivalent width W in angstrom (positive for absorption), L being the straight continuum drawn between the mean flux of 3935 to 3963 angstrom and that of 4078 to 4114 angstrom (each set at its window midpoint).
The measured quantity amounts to -4.3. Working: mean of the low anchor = 0.854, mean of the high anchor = 1.39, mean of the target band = 1.44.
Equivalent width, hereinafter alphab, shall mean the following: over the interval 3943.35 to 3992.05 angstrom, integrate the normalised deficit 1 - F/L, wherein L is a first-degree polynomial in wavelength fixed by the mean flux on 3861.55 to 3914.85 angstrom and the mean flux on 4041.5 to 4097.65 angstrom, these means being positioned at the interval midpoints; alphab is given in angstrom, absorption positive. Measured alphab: 6.6 angstrom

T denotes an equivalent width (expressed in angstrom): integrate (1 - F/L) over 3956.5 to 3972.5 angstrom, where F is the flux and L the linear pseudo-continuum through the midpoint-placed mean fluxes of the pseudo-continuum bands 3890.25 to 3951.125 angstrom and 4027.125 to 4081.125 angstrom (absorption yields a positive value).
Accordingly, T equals 5.4 angstrom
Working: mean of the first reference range 0.879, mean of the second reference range 1.42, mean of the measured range 0.696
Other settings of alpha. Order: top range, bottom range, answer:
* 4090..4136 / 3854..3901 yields 1.97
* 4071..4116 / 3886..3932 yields 1.66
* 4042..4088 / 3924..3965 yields 1.90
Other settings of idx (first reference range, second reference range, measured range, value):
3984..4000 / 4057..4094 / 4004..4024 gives -2.0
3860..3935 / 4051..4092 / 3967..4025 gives -4.1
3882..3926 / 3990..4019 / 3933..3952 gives 5.9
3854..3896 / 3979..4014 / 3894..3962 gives 9.1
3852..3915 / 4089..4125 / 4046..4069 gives -2.1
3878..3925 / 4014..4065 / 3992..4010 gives -1.2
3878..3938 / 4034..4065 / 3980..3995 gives -1.5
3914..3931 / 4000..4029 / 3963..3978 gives 6.5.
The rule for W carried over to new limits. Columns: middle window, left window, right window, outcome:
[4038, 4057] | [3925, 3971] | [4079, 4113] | -4.3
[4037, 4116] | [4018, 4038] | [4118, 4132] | 2.5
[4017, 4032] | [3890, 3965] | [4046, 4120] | -3.9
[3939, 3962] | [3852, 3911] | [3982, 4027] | 4.9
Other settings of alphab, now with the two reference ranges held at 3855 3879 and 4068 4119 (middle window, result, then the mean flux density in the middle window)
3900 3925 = -3.8 angstrom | 1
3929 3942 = 5.0 angstrom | 0.577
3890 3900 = -1.9 angstrom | 0.976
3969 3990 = 1.1 angstrom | 1.02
